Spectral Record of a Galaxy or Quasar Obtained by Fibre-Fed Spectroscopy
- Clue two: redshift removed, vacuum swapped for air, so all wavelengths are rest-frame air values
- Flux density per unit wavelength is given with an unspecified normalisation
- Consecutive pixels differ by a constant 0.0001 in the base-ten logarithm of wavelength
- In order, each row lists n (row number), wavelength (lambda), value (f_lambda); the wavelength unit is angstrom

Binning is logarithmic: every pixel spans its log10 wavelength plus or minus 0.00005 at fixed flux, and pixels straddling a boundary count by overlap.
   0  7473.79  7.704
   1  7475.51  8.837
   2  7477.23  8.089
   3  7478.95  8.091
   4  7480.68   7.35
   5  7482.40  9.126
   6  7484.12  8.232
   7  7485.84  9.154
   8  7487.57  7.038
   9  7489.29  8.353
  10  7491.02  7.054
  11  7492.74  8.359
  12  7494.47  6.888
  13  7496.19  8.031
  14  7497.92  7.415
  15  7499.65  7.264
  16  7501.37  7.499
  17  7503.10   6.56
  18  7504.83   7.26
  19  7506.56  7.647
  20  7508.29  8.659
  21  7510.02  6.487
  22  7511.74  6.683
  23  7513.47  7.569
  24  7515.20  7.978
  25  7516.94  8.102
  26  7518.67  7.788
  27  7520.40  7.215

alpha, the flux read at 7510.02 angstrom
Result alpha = 6.487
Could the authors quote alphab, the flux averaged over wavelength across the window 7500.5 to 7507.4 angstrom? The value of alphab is 7.24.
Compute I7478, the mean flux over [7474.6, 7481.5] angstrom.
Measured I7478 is 8.09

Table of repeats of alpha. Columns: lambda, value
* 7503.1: 6.56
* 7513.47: 7.569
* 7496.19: 8.031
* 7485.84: 9.154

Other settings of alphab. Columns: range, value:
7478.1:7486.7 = 8.39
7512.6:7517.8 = 7.87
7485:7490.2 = 8.16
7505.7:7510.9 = 7.6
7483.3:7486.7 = 8.71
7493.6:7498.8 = 7.44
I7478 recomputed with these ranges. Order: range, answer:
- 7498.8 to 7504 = 7.11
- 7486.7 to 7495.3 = 7.54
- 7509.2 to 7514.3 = 6.92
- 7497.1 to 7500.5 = 7.33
